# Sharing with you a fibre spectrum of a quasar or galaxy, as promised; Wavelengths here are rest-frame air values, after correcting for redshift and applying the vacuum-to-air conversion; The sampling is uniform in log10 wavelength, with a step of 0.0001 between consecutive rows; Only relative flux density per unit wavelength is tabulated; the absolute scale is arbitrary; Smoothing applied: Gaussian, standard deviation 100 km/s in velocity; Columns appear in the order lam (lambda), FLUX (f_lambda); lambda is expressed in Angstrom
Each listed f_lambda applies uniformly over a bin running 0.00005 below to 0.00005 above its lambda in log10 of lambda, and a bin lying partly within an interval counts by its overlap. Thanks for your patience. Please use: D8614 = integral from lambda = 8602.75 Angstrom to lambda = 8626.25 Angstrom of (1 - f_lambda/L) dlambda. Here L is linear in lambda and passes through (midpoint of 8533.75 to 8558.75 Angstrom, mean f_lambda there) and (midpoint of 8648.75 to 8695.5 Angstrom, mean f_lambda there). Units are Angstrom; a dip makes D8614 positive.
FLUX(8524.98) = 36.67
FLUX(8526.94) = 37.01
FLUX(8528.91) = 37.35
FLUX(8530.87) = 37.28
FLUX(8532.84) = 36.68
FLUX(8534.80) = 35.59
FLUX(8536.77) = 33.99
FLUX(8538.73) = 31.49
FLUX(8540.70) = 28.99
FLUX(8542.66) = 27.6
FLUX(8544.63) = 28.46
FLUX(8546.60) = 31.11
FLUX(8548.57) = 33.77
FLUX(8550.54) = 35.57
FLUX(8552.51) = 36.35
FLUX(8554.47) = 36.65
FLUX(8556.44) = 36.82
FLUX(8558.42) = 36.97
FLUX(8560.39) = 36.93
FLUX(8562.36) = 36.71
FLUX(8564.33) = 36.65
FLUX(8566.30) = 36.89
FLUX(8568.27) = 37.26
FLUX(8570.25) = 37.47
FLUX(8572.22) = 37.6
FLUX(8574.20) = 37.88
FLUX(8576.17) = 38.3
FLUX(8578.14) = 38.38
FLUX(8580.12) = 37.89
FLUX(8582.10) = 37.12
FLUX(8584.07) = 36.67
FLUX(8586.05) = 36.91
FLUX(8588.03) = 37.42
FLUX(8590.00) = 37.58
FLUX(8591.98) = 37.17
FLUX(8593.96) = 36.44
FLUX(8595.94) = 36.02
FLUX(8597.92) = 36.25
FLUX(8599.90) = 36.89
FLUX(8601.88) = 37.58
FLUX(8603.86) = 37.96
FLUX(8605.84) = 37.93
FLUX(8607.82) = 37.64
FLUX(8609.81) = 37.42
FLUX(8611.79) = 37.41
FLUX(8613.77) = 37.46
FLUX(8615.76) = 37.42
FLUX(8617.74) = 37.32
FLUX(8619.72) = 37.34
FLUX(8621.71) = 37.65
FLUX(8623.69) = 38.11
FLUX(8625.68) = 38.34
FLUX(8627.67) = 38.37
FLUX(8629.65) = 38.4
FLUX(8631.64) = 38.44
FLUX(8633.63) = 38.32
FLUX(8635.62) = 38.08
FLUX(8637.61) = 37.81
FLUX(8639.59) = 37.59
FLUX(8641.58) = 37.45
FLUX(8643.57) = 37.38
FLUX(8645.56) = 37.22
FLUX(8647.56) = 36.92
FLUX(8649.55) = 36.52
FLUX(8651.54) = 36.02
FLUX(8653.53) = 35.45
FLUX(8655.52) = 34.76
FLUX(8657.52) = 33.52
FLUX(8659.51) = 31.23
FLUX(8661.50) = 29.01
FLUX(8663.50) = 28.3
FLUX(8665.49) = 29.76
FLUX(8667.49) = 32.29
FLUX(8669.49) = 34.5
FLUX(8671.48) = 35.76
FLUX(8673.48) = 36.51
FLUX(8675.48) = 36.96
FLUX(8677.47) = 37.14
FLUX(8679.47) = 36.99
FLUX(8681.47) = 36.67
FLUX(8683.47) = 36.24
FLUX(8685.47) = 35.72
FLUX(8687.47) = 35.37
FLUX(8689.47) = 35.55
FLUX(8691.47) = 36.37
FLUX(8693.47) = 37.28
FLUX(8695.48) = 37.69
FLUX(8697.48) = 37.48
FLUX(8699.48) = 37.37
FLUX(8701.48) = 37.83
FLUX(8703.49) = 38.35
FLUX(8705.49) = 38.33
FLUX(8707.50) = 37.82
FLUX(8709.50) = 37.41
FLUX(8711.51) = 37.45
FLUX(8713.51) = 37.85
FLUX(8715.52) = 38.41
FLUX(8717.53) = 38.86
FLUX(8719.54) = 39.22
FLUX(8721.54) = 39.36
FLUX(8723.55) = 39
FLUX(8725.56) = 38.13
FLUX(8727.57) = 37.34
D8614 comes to -2.5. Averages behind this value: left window 33.3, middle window 37.7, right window 34.8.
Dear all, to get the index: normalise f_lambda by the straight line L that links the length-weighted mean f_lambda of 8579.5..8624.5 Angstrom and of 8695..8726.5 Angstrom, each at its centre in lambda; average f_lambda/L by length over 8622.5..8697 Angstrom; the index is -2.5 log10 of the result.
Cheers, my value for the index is 0.05 mag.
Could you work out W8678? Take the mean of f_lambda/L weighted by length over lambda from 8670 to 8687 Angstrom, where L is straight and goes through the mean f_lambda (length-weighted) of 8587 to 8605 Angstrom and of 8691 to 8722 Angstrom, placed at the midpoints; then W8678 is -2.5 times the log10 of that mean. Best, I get 0.04 mag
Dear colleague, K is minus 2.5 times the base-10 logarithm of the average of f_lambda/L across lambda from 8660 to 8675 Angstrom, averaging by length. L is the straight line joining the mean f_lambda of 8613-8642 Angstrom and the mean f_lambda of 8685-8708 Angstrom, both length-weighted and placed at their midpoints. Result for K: 0.156 mag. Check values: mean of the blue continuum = 37.9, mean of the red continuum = 37.1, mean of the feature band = 32.4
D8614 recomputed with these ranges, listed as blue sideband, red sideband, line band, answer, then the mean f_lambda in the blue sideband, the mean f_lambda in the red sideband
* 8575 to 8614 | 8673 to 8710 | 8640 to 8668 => 2.3 Angstrom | 37.3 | 37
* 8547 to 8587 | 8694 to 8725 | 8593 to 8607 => 0.1 Angstrom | 36.9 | 38.1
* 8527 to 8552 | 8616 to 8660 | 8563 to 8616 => -3.2 Angstrom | 33.3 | 37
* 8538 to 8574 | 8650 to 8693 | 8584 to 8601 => -1.1 Angstrom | 34.7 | 34.5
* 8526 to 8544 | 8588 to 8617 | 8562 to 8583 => -1.0 Angstrom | 33.9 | 37.2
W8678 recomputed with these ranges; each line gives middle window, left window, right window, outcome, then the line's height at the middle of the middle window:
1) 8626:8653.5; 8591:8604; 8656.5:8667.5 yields -0.149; 32.7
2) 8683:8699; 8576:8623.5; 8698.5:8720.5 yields 0.042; 37.9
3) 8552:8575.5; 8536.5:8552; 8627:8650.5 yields -0.136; 32.7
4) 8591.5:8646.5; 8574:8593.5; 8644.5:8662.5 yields -0.047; 36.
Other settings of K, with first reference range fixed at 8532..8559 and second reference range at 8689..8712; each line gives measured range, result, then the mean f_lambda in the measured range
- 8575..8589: -0.09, 37.5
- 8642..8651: -0.03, 37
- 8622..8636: -0.08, 38.3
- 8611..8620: -0.06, 37.4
